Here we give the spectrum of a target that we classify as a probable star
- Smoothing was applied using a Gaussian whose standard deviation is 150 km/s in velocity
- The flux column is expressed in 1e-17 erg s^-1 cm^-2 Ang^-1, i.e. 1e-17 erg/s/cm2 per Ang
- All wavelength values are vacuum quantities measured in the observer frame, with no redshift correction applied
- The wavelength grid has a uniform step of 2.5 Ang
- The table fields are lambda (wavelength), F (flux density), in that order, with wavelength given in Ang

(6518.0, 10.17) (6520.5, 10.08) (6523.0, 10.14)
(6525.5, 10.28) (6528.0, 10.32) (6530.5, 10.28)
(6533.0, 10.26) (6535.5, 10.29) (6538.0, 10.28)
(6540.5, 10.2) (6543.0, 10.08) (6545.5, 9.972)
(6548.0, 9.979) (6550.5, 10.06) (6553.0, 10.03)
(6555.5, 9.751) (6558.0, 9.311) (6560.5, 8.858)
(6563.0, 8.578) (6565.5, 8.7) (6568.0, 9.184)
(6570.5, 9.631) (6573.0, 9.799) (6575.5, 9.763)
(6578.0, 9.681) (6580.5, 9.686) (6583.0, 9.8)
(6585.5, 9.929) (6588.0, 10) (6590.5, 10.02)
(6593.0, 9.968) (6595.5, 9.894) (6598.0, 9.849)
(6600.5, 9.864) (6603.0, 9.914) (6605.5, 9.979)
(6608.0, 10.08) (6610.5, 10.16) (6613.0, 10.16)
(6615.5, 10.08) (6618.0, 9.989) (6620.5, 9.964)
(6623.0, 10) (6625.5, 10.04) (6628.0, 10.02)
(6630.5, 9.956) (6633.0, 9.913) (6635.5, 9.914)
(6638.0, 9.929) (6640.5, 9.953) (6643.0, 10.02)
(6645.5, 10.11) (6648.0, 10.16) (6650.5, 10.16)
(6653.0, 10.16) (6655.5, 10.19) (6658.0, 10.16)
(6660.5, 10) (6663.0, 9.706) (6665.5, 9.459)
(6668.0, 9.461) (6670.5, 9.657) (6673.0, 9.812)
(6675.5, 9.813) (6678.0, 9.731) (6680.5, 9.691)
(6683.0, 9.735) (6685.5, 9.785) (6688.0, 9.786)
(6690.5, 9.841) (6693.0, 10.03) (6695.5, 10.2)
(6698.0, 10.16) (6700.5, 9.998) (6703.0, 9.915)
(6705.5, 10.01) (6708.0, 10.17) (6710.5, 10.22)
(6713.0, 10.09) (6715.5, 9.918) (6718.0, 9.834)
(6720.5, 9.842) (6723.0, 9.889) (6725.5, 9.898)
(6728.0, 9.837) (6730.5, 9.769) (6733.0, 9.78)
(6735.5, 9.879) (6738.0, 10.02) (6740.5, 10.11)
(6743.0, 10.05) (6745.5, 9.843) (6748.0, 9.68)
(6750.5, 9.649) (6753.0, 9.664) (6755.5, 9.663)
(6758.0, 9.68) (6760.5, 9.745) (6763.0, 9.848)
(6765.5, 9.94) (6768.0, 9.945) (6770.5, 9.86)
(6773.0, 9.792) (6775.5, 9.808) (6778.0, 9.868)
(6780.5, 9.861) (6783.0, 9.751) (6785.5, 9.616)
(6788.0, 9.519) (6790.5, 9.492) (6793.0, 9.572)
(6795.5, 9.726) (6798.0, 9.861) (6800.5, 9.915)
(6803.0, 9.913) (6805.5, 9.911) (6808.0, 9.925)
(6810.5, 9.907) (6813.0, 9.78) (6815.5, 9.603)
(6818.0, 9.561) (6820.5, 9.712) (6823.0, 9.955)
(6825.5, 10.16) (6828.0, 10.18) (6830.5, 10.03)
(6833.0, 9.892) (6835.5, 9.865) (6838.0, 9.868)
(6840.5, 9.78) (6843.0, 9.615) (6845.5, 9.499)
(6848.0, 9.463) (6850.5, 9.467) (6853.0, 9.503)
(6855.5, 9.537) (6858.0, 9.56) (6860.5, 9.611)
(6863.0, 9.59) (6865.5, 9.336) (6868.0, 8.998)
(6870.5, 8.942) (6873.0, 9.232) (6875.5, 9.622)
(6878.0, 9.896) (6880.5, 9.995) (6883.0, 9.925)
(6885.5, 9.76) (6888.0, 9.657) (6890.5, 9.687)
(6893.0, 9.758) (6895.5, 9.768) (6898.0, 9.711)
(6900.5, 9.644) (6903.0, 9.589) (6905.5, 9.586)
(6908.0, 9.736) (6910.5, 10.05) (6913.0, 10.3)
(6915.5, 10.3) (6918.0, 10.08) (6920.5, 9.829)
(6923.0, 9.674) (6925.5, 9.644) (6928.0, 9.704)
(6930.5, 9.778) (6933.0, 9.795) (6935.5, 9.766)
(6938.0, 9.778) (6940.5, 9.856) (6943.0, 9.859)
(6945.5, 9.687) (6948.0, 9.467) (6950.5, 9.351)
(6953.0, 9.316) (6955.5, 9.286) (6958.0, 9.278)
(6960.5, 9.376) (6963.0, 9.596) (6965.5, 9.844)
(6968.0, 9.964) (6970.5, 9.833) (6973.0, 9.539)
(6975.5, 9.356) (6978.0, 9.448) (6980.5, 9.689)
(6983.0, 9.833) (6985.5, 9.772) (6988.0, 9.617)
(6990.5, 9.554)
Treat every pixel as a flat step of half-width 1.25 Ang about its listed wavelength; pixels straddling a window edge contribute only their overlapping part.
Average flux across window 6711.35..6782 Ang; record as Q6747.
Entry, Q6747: 9.85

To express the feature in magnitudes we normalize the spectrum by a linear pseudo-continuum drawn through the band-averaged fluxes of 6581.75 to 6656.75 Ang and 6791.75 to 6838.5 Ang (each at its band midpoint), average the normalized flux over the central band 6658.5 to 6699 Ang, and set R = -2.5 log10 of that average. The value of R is 0.02 mag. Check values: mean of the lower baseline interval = 10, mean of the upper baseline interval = 9.86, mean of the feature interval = 9.81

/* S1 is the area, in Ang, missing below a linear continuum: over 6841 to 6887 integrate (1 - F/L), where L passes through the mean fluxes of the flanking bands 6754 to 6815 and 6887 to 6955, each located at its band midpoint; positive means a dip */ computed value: 1.1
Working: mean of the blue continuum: 9.78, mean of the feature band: 9.54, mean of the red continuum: 9.75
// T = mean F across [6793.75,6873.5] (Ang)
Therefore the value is 9.69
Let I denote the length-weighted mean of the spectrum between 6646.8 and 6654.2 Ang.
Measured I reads 10.2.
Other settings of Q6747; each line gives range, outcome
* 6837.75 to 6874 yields 9.46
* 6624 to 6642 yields 9.96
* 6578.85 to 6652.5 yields 9.98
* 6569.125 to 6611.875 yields 9.88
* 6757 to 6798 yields 9.76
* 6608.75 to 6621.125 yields 10.1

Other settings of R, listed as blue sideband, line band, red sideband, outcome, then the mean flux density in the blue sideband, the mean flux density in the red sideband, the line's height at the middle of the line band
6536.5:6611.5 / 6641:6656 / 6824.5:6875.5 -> -0.044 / 9.77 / 9.6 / 9.72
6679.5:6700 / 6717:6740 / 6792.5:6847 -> 0.002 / 9.91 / 9.83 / 9.89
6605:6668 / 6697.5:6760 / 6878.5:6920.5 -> 0.005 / 10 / 9.85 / 9.95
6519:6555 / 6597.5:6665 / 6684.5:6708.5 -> 0.005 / 10.2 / 9.99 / 10.1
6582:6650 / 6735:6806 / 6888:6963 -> 0.006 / 9.99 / 9.71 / 9.85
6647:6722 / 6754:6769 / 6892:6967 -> 0.006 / 9.92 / 9.71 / 9.86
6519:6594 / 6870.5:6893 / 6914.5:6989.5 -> 0.002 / 9.83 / 9.67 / 9.7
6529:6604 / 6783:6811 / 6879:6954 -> 0.002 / 9.79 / 9.77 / 9.78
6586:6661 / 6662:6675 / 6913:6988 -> 0.038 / 10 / 9.69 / 9.97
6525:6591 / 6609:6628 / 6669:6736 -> -0.023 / 9.8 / 9.9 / 9.84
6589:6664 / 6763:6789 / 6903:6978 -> 0.007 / 10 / 9.7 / 9.87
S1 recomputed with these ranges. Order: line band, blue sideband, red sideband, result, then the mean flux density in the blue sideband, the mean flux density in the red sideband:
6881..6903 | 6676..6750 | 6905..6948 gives 0.3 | 9.92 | 9.84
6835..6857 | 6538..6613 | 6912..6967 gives 0.2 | 9.76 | 9.71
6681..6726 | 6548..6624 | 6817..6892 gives -1.1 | 9.76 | 9.66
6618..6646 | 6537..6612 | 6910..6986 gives -0.6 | 9.77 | 9.71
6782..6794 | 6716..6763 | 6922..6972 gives 0.2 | 9.83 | 9.64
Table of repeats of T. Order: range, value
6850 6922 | 9.68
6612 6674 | 9.96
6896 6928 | 9.84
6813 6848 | 9.81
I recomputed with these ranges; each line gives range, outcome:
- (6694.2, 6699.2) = 10.2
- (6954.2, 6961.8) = 9.32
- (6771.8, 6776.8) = 9.8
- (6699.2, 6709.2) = 10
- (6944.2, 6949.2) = 9.58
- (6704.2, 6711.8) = 10.1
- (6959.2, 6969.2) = 9.69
